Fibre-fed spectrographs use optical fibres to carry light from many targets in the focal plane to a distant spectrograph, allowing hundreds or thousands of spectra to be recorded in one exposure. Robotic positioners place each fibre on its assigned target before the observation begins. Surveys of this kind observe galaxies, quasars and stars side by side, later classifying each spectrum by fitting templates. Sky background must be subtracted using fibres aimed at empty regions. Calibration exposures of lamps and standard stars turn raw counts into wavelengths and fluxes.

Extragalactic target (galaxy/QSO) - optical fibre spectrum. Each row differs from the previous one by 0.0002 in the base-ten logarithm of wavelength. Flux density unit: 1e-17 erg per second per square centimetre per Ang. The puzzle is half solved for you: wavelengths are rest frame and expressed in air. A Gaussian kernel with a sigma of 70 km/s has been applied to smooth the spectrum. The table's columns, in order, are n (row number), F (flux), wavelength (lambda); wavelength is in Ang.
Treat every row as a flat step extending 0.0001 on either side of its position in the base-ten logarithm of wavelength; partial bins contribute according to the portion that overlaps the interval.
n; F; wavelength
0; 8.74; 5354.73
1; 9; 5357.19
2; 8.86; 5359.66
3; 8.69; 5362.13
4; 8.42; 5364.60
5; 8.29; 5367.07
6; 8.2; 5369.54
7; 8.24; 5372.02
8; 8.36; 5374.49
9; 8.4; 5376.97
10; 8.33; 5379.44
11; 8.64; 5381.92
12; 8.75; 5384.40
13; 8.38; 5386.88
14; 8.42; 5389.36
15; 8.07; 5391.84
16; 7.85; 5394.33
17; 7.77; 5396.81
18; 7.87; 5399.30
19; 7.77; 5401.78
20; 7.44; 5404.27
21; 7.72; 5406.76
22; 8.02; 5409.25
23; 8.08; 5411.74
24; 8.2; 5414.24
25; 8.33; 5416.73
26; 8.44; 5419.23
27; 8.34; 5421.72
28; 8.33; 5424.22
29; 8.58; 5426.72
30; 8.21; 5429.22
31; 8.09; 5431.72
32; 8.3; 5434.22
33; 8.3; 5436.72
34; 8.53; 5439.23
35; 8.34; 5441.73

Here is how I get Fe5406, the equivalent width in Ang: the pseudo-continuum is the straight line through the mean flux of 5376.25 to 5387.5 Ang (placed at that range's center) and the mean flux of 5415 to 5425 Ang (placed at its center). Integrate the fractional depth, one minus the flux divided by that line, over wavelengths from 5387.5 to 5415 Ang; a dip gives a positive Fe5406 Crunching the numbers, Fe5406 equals 1.6 Ang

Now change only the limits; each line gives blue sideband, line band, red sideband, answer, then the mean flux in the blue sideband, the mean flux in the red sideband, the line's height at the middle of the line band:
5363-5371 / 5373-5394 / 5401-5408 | -0.99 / 8.32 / 7.63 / 8.01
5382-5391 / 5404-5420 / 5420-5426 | 0.67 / 8.52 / 8.37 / 8.41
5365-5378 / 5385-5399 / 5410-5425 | 0.30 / 8.3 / 8.27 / 8.29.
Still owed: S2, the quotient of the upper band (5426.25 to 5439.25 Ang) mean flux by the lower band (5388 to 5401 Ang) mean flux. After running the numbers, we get 1.0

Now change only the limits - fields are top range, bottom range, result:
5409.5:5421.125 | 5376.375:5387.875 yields 0.97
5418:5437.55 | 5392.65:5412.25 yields 1.07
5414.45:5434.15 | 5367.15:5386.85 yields 0.99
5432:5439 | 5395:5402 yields 1.06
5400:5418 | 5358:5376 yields 0.94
